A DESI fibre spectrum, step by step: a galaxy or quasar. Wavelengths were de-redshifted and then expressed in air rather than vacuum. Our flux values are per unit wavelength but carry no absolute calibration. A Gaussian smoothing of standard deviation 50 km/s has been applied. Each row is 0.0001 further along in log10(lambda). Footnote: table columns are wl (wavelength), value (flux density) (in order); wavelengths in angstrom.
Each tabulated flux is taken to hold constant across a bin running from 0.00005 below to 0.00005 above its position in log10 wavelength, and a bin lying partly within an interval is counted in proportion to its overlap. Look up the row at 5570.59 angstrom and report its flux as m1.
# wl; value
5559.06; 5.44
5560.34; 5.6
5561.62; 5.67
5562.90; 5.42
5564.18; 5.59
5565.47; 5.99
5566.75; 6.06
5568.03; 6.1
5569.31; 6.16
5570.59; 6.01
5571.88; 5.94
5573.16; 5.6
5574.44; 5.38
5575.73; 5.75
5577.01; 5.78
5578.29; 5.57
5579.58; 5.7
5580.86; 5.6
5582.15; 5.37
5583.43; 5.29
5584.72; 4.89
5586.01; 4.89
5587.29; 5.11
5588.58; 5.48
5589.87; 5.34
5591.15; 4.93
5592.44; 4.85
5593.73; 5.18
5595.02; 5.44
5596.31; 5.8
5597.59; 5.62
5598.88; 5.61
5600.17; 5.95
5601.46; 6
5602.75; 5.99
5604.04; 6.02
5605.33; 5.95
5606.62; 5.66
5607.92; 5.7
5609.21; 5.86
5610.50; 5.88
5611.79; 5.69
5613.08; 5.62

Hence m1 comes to 6.01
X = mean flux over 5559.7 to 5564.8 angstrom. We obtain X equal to 5.57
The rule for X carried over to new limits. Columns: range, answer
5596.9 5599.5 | 5.64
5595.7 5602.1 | 5.8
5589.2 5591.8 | 5.14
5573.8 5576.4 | 5.57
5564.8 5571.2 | 6.06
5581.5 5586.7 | 5.11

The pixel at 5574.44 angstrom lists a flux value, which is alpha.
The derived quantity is 5.38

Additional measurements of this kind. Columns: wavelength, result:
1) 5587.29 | 5.11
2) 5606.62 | 5.66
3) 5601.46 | 6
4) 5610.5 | 5.88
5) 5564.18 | 5.59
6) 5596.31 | 5.8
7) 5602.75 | 5.99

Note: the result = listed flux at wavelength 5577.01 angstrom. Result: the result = 5.78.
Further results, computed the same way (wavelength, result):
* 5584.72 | 4.89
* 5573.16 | 5.6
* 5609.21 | 5.86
